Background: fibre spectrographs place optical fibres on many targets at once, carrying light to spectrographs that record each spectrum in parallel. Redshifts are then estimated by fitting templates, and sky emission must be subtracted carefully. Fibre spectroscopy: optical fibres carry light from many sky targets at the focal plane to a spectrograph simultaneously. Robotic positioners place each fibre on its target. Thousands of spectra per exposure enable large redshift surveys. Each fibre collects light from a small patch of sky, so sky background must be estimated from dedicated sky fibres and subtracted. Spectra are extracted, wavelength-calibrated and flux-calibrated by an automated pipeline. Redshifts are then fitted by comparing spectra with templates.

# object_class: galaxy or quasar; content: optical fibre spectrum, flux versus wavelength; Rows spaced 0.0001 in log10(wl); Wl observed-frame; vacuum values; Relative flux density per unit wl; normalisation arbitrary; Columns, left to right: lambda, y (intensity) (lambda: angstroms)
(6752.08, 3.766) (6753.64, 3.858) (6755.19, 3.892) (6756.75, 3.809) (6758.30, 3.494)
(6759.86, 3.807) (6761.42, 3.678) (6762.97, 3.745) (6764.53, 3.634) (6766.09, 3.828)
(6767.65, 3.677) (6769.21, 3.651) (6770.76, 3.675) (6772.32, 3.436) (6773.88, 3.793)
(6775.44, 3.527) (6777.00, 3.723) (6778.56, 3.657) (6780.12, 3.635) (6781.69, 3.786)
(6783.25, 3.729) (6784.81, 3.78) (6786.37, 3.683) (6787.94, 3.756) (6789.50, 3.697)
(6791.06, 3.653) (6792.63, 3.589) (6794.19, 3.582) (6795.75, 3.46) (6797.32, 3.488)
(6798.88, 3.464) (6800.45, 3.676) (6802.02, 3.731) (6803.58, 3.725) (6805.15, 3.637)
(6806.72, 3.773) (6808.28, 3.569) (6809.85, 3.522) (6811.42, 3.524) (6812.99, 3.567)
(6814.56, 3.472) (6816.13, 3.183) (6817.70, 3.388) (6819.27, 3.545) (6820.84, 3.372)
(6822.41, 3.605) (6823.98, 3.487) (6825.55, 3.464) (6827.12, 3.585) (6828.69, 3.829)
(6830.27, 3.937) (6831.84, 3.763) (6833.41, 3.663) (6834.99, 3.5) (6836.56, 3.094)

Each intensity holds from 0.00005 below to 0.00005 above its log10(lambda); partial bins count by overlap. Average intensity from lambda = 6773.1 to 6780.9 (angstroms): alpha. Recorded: 3.67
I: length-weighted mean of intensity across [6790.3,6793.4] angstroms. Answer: 3.61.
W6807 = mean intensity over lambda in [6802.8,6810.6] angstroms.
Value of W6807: 3.65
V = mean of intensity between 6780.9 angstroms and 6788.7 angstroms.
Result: 3.74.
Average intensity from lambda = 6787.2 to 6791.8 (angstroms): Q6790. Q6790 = 3.71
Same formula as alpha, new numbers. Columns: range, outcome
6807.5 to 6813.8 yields 3.54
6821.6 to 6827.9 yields 3.54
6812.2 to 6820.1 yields 3.43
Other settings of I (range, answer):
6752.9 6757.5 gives 3.85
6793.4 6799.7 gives 3.5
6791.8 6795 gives 3.59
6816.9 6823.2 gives 3.48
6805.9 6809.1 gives 3.67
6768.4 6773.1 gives 3.59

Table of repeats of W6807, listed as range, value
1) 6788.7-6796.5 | 3.6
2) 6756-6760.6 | 3.7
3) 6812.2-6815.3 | 3.52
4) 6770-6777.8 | 3.63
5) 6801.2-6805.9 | 3.7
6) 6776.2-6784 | 3.7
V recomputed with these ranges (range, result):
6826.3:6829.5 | 3.7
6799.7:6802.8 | 3.7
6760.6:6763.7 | 3.72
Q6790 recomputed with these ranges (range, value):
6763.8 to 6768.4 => 3.71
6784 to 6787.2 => 3.73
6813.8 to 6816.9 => 3.33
